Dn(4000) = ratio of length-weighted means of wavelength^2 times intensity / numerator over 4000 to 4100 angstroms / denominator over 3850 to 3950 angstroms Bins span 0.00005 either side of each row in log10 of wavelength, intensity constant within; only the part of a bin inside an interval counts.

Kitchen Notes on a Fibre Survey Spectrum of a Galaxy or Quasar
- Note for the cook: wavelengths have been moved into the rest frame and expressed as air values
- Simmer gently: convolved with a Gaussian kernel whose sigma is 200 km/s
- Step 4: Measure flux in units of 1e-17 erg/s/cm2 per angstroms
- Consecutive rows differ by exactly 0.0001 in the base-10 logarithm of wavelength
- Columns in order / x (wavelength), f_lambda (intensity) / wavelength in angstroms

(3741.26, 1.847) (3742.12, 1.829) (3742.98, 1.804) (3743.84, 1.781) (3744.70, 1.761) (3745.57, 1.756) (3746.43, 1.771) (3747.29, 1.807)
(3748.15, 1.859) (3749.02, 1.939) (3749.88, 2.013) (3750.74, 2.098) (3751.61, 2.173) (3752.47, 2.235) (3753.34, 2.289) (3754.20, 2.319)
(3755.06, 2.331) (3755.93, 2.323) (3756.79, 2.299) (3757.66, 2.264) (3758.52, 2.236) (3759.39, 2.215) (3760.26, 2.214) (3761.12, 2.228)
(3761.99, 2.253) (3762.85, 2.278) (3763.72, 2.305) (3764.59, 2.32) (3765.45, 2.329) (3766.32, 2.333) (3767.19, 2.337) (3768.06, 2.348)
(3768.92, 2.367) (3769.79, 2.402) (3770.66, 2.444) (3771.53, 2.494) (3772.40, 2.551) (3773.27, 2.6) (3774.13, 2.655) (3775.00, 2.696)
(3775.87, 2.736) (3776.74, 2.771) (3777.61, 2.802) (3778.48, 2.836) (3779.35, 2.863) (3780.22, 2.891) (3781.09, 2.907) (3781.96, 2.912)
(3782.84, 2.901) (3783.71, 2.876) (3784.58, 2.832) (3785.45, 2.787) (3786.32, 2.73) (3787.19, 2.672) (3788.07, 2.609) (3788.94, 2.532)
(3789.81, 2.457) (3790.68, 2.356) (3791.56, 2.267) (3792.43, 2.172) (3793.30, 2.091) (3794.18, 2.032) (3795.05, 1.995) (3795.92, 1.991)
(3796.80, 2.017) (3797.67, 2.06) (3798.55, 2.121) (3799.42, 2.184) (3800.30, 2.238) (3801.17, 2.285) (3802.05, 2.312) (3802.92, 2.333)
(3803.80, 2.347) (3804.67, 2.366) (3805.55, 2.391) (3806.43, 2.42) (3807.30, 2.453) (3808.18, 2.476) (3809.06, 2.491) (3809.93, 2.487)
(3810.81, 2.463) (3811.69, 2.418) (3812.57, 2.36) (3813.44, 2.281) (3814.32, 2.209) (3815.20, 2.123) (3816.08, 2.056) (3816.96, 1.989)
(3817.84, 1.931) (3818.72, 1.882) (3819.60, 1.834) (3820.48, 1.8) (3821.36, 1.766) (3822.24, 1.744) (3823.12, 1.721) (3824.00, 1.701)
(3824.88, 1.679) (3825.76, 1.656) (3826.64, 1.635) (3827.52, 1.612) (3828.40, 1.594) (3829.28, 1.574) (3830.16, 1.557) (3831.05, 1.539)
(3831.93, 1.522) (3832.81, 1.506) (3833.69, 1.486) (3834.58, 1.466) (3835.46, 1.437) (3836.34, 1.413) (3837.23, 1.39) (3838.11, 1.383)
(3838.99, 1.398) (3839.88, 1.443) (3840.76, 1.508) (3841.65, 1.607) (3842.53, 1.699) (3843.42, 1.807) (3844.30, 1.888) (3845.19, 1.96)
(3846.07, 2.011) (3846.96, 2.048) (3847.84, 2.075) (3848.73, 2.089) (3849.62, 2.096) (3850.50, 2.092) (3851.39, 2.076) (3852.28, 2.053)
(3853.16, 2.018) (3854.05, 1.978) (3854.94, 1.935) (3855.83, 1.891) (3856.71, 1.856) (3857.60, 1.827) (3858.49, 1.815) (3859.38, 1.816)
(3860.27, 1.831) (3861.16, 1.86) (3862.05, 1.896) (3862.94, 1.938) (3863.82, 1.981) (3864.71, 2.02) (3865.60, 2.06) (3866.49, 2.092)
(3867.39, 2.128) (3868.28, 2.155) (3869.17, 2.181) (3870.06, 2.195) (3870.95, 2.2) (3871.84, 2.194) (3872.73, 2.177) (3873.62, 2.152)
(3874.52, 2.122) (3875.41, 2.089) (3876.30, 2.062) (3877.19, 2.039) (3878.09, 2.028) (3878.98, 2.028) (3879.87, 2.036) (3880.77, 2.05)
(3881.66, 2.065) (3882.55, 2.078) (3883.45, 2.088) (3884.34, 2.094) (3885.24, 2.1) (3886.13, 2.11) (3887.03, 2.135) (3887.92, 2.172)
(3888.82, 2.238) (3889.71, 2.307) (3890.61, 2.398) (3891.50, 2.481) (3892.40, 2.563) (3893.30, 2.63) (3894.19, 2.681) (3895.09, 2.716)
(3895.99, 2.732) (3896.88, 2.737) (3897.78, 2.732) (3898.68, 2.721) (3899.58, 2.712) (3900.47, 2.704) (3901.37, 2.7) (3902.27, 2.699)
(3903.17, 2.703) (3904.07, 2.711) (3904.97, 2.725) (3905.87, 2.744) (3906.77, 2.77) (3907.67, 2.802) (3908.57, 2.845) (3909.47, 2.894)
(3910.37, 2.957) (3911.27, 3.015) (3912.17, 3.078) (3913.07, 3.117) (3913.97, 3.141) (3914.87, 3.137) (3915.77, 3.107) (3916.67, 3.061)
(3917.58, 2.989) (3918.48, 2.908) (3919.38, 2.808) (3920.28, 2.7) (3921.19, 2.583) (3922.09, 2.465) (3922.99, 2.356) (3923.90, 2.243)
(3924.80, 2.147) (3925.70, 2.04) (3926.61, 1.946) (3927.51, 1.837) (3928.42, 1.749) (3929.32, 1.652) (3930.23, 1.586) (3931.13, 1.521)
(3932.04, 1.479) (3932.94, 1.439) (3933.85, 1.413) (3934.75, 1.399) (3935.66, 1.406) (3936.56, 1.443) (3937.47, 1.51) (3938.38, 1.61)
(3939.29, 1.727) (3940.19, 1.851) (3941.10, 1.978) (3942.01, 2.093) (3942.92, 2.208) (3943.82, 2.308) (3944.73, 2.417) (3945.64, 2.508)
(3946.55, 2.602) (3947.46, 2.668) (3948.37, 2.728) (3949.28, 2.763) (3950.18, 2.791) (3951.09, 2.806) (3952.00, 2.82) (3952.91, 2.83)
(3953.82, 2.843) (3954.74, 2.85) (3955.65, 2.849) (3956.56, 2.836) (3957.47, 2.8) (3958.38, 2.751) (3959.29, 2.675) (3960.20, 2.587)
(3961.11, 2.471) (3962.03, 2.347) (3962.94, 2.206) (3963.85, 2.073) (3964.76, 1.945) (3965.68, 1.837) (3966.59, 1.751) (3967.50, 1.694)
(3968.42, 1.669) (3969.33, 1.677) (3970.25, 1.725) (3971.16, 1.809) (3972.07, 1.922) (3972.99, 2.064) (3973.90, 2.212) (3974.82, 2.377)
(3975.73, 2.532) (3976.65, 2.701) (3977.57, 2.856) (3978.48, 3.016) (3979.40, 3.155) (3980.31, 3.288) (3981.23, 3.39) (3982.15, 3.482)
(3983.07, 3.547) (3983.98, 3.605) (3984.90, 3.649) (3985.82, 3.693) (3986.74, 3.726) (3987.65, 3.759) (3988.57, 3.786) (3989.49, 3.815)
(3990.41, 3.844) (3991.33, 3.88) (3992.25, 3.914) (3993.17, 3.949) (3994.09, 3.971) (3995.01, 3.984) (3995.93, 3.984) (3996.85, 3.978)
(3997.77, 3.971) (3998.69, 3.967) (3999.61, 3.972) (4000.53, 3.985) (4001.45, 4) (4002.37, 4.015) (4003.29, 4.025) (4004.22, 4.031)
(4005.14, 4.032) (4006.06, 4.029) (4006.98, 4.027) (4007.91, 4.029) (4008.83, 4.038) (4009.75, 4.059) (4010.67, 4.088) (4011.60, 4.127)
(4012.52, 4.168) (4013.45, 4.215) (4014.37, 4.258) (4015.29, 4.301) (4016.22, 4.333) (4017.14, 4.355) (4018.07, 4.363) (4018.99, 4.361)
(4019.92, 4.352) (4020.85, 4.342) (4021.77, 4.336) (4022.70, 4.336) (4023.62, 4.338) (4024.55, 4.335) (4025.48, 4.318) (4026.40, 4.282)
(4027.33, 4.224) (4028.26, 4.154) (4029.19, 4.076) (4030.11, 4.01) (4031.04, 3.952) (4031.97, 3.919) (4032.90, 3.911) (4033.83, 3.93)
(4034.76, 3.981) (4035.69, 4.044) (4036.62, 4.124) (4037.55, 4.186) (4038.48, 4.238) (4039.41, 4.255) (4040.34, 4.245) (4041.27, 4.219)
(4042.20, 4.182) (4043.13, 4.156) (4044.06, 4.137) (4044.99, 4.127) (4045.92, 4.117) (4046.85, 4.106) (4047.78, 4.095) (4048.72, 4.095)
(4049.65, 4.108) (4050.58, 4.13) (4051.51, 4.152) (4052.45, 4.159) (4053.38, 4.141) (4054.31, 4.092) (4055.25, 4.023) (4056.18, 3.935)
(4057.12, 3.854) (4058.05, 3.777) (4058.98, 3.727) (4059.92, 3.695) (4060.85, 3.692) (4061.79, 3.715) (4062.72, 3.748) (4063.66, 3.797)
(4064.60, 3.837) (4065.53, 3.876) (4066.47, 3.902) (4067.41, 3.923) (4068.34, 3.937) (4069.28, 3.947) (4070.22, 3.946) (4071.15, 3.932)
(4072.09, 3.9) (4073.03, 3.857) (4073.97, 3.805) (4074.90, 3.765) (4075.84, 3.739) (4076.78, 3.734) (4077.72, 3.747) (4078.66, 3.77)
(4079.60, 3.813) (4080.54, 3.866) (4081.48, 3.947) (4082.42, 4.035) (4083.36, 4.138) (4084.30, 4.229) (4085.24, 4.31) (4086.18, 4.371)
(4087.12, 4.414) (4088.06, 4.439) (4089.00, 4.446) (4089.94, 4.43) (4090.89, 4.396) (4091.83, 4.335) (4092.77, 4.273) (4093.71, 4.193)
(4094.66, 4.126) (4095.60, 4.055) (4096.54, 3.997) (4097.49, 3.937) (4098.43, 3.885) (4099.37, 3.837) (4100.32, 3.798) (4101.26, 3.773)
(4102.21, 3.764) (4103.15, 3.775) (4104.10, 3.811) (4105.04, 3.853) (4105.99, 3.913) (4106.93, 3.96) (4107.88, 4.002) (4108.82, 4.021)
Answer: 1.94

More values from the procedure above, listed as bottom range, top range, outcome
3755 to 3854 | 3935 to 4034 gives 1.66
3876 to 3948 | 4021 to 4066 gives 1.85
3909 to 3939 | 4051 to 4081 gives 1.84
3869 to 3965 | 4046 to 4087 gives 1.79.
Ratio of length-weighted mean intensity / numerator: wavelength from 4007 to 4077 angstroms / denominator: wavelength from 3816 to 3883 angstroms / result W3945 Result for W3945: 2.2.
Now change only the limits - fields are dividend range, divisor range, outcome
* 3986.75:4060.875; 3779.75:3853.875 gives 1.98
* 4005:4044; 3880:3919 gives 1.59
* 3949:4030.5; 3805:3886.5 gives 1.76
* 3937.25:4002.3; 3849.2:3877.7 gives 1.41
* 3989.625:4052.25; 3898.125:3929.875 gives 1.55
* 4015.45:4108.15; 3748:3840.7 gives 1.85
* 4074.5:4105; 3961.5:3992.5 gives 1.45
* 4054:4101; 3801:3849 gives 2.10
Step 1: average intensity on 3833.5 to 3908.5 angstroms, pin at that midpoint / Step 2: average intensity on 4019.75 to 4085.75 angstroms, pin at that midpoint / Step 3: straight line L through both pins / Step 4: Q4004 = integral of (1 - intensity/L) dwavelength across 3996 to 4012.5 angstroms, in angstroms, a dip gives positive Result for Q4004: -2.4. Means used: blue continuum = 2.13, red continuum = 4.02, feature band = 4.03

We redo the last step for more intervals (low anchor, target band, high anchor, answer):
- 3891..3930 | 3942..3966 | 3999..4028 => 5.4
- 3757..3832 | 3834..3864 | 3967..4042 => 9.6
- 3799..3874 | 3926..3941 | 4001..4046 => 7.2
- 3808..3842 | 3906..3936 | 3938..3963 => -0.8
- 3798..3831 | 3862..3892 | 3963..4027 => 5.2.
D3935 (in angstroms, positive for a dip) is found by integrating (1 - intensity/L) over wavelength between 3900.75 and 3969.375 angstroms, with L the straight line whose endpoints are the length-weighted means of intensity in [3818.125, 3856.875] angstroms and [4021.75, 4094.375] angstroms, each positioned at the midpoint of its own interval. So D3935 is 8.9 angstroms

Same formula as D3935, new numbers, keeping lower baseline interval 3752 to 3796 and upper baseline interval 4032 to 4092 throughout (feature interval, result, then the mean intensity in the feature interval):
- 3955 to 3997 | 7.9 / 2.9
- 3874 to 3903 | 7.0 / 2.35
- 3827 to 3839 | 5.6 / 1.5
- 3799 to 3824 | 4.5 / 2.18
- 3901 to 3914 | 1.4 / 2.85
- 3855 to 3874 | 6.1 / 2.01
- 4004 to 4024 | -2.3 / 4.21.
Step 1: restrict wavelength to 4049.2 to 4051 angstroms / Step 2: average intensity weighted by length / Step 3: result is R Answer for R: 4.12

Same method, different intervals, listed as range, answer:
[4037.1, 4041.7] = 4.23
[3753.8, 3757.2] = 2.32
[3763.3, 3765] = 2.31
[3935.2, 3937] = 1.43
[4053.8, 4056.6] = 4.02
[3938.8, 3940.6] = 1.79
